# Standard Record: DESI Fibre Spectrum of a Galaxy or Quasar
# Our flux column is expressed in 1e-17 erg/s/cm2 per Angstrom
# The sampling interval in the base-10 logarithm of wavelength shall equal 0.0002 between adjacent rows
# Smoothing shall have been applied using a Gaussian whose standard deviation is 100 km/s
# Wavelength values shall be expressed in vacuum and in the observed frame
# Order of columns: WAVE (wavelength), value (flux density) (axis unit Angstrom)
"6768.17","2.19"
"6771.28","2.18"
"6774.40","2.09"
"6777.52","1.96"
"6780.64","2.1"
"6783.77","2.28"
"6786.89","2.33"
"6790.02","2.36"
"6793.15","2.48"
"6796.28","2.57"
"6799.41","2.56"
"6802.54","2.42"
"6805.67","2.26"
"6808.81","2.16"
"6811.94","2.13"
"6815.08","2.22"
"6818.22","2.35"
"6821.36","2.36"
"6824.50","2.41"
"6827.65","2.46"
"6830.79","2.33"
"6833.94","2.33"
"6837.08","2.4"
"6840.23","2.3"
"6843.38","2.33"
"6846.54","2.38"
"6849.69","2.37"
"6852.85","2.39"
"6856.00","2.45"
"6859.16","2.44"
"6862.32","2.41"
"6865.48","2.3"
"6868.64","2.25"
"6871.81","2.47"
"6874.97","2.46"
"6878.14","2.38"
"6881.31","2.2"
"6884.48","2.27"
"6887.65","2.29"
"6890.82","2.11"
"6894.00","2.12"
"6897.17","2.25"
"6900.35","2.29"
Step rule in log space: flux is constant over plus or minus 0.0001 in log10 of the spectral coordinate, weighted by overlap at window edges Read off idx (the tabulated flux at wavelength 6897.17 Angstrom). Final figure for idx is 2.25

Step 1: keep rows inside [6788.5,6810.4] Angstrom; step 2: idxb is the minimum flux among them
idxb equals 2.16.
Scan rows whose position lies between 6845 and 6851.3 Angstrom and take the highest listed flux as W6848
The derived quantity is 2.38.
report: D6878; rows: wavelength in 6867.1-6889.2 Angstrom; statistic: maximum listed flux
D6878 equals 2.47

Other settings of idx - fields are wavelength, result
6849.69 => 2.37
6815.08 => 2.22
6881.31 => 2.2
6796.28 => 2.57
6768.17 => 2.19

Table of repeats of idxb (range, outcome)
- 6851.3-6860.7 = 2.39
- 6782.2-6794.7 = 2.28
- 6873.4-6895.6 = 2.11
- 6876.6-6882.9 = 2.2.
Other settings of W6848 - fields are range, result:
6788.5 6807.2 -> 2.57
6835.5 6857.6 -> 2.45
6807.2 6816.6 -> 2.22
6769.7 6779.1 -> 2.18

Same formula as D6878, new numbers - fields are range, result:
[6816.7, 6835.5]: 2.46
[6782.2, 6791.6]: 2.36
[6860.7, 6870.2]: 2.41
